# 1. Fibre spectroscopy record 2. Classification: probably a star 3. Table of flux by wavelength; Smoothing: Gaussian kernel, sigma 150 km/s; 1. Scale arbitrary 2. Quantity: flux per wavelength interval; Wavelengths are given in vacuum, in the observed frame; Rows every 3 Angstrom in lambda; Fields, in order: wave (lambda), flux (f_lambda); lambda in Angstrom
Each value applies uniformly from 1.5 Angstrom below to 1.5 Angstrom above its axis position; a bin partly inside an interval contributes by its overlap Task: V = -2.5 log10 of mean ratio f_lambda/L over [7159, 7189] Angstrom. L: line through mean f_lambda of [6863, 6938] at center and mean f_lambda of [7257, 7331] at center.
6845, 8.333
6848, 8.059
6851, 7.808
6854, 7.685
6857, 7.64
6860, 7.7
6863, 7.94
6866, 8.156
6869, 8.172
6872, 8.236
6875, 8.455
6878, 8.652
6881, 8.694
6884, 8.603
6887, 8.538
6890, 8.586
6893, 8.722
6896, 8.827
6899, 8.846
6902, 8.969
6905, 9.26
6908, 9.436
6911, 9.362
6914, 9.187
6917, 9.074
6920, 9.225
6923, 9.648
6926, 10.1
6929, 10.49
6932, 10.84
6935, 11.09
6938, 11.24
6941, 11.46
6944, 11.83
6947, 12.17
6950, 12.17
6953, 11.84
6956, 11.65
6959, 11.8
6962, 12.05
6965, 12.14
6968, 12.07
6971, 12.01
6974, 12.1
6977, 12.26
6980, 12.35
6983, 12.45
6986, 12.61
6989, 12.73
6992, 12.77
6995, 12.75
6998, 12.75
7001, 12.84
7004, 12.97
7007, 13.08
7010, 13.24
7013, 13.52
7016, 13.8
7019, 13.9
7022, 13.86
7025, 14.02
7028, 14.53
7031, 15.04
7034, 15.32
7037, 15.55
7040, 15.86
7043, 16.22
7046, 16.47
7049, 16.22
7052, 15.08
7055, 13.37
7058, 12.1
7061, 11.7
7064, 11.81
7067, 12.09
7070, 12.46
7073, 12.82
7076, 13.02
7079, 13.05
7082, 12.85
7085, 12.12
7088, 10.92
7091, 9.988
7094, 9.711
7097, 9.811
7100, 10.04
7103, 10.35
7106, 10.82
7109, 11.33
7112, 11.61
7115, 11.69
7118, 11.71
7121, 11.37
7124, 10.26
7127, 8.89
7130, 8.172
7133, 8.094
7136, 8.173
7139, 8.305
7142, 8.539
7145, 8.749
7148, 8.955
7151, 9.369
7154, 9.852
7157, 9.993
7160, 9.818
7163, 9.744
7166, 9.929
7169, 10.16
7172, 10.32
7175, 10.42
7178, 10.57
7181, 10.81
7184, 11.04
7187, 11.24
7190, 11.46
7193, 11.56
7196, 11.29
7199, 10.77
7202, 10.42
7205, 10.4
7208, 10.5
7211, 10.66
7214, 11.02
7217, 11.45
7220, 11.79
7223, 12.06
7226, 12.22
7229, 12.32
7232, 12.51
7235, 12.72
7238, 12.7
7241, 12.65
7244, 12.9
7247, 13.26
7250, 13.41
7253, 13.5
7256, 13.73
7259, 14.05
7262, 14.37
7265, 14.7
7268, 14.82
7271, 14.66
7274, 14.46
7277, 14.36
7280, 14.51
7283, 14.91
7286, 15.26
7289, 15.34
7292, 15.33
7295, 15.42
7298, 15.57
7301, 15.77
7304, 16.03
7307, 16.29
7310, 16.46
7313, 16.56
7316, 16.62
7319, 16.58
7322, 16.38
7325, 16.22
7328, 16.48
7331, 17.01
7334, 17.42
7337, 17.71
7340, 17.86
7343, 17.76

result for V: 0.28 mag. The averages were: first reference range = 9.15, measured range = 10.4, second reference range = 15.5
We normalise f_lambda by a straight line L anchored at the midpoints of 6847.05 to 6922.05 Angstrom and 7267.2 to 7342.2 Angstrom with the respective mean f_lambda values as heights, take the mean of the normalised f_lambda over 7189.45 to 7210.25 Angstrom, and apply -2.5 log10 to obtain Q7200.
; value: 0.28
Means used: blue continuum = 8.56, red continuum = 15.9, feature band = 10.9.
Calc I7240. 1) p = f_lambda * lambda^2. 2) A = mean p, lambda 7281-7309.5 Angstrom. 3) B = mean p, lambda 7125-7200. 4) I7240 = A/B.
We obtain 1.6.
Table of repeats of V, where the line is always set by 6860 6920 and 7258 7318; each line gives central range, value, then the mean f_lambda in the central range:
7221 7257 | 0.13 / 12.8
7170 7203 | 0.24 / 10.9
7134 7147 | 0.46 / 8.45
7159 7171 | 0.31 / 9.93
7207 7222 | 0.25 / 11.1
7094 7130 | 0.17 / 10.6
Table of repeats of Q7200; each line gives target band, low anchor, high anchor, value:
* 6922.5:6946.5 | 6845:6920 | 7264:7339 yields -0.160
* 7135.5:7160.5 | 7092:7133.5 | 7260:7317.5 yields 0.240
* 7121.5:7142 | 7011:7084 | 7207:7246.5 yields 0.430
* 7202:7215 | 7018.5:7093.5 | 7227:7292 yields 0.286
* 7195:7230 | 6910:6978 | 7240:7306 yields 0.233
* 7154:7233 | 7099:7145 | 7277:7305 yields 0.120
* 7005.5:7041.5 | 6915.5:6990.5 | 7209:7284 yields -0.200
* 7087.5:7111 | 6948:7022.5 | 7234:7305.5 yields 0.271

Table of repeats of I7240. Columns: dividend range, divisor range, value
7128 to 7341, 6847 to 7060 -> 1.21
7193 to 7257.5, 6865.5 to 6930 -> 1.47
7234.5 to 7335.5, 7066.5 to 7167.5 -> 1.52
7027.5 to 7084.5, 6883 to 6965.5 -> 1.41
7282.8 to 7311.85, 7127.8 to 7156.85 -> 1.87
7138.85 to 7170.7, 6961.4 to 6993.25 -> 0.81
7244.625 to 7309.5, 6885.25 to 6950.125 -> 1.65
